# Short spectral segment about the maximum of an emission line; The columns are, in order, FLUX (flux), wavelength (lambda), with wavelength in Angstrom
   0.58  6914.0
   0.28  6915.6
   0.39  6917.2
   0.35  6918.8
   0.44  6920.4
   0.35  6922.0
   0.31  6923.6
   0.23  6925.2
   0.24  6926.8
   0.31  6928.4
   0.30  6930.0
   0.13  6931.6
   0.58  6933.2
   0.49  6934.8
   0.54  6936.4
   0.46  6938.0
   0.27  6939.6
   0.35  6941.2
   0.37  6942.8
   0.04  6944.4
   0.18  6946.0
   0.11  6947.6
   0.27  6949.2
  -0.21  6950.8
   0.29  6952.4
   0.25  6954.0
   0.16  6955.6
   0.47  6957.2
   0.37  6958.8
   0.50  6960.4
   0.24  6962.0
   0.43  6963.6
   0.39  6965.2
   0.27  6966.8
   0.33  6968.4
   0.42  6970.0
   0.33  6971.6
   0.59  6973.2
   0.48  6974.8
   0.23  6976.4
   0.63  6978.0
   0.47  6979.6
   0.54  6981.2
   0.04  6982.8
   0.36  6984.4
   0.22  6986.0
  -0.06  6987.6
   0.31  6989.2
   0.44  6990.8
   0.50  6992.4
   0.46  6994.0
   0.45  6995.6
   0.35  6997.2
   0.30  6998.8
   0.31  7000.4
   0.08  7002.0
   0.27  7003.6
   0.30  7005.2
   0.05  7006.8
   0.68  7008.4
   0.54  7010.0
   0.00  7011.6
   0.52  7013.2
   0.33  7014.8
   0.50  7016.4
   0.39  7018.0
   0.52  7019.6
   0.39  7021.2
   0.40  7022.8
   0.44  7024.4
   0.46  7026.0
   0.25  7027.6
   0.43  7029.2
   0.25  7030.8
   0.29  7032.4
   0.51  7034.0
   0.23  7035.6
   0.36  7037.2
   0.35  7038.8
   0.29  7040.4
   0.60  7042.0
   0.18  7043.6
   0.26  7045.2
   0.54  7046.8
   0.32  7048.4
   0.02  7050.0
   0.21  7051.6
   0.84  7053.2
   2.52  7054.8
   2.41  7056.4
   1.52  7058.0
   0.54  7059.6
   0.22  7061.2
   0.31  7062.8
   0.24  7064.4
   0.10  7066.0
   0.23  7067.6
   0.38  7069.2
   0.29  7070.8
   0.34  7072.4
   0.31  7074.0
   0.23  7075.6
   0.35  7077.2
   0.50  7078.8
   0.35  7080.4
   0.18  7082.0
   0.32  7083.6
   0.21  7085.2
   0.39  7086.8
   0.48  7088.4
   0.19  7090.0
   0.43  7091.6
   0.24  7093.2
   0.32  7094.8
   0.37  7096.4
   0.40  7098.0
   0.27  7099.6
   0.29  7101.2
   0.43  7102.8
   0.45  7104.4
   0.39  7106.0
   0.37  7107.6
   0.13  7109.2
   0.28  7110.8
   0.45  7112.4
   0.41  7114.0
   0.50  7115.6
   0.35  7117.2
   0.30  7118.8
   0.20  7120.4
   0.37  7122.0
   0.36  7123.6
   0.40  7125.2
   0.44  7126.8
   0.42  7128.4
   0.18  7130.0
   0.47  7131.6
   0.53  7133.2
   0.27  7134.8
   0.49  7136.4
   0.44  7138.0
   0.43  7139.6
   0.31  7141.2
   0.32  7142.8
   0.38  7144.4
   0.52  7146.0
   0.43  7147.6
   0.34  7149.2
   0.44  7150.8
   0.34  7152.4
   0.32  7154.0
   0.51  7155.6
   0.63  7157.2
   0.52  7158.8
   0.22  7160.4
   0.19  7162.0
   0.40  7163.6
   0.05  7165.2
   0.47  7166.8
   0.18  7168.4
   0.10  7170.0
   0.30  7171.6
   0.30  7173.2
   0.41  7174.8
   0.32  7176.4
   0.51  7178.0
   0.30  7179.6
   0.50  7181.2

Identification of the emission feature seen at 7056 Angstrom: H-gamma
